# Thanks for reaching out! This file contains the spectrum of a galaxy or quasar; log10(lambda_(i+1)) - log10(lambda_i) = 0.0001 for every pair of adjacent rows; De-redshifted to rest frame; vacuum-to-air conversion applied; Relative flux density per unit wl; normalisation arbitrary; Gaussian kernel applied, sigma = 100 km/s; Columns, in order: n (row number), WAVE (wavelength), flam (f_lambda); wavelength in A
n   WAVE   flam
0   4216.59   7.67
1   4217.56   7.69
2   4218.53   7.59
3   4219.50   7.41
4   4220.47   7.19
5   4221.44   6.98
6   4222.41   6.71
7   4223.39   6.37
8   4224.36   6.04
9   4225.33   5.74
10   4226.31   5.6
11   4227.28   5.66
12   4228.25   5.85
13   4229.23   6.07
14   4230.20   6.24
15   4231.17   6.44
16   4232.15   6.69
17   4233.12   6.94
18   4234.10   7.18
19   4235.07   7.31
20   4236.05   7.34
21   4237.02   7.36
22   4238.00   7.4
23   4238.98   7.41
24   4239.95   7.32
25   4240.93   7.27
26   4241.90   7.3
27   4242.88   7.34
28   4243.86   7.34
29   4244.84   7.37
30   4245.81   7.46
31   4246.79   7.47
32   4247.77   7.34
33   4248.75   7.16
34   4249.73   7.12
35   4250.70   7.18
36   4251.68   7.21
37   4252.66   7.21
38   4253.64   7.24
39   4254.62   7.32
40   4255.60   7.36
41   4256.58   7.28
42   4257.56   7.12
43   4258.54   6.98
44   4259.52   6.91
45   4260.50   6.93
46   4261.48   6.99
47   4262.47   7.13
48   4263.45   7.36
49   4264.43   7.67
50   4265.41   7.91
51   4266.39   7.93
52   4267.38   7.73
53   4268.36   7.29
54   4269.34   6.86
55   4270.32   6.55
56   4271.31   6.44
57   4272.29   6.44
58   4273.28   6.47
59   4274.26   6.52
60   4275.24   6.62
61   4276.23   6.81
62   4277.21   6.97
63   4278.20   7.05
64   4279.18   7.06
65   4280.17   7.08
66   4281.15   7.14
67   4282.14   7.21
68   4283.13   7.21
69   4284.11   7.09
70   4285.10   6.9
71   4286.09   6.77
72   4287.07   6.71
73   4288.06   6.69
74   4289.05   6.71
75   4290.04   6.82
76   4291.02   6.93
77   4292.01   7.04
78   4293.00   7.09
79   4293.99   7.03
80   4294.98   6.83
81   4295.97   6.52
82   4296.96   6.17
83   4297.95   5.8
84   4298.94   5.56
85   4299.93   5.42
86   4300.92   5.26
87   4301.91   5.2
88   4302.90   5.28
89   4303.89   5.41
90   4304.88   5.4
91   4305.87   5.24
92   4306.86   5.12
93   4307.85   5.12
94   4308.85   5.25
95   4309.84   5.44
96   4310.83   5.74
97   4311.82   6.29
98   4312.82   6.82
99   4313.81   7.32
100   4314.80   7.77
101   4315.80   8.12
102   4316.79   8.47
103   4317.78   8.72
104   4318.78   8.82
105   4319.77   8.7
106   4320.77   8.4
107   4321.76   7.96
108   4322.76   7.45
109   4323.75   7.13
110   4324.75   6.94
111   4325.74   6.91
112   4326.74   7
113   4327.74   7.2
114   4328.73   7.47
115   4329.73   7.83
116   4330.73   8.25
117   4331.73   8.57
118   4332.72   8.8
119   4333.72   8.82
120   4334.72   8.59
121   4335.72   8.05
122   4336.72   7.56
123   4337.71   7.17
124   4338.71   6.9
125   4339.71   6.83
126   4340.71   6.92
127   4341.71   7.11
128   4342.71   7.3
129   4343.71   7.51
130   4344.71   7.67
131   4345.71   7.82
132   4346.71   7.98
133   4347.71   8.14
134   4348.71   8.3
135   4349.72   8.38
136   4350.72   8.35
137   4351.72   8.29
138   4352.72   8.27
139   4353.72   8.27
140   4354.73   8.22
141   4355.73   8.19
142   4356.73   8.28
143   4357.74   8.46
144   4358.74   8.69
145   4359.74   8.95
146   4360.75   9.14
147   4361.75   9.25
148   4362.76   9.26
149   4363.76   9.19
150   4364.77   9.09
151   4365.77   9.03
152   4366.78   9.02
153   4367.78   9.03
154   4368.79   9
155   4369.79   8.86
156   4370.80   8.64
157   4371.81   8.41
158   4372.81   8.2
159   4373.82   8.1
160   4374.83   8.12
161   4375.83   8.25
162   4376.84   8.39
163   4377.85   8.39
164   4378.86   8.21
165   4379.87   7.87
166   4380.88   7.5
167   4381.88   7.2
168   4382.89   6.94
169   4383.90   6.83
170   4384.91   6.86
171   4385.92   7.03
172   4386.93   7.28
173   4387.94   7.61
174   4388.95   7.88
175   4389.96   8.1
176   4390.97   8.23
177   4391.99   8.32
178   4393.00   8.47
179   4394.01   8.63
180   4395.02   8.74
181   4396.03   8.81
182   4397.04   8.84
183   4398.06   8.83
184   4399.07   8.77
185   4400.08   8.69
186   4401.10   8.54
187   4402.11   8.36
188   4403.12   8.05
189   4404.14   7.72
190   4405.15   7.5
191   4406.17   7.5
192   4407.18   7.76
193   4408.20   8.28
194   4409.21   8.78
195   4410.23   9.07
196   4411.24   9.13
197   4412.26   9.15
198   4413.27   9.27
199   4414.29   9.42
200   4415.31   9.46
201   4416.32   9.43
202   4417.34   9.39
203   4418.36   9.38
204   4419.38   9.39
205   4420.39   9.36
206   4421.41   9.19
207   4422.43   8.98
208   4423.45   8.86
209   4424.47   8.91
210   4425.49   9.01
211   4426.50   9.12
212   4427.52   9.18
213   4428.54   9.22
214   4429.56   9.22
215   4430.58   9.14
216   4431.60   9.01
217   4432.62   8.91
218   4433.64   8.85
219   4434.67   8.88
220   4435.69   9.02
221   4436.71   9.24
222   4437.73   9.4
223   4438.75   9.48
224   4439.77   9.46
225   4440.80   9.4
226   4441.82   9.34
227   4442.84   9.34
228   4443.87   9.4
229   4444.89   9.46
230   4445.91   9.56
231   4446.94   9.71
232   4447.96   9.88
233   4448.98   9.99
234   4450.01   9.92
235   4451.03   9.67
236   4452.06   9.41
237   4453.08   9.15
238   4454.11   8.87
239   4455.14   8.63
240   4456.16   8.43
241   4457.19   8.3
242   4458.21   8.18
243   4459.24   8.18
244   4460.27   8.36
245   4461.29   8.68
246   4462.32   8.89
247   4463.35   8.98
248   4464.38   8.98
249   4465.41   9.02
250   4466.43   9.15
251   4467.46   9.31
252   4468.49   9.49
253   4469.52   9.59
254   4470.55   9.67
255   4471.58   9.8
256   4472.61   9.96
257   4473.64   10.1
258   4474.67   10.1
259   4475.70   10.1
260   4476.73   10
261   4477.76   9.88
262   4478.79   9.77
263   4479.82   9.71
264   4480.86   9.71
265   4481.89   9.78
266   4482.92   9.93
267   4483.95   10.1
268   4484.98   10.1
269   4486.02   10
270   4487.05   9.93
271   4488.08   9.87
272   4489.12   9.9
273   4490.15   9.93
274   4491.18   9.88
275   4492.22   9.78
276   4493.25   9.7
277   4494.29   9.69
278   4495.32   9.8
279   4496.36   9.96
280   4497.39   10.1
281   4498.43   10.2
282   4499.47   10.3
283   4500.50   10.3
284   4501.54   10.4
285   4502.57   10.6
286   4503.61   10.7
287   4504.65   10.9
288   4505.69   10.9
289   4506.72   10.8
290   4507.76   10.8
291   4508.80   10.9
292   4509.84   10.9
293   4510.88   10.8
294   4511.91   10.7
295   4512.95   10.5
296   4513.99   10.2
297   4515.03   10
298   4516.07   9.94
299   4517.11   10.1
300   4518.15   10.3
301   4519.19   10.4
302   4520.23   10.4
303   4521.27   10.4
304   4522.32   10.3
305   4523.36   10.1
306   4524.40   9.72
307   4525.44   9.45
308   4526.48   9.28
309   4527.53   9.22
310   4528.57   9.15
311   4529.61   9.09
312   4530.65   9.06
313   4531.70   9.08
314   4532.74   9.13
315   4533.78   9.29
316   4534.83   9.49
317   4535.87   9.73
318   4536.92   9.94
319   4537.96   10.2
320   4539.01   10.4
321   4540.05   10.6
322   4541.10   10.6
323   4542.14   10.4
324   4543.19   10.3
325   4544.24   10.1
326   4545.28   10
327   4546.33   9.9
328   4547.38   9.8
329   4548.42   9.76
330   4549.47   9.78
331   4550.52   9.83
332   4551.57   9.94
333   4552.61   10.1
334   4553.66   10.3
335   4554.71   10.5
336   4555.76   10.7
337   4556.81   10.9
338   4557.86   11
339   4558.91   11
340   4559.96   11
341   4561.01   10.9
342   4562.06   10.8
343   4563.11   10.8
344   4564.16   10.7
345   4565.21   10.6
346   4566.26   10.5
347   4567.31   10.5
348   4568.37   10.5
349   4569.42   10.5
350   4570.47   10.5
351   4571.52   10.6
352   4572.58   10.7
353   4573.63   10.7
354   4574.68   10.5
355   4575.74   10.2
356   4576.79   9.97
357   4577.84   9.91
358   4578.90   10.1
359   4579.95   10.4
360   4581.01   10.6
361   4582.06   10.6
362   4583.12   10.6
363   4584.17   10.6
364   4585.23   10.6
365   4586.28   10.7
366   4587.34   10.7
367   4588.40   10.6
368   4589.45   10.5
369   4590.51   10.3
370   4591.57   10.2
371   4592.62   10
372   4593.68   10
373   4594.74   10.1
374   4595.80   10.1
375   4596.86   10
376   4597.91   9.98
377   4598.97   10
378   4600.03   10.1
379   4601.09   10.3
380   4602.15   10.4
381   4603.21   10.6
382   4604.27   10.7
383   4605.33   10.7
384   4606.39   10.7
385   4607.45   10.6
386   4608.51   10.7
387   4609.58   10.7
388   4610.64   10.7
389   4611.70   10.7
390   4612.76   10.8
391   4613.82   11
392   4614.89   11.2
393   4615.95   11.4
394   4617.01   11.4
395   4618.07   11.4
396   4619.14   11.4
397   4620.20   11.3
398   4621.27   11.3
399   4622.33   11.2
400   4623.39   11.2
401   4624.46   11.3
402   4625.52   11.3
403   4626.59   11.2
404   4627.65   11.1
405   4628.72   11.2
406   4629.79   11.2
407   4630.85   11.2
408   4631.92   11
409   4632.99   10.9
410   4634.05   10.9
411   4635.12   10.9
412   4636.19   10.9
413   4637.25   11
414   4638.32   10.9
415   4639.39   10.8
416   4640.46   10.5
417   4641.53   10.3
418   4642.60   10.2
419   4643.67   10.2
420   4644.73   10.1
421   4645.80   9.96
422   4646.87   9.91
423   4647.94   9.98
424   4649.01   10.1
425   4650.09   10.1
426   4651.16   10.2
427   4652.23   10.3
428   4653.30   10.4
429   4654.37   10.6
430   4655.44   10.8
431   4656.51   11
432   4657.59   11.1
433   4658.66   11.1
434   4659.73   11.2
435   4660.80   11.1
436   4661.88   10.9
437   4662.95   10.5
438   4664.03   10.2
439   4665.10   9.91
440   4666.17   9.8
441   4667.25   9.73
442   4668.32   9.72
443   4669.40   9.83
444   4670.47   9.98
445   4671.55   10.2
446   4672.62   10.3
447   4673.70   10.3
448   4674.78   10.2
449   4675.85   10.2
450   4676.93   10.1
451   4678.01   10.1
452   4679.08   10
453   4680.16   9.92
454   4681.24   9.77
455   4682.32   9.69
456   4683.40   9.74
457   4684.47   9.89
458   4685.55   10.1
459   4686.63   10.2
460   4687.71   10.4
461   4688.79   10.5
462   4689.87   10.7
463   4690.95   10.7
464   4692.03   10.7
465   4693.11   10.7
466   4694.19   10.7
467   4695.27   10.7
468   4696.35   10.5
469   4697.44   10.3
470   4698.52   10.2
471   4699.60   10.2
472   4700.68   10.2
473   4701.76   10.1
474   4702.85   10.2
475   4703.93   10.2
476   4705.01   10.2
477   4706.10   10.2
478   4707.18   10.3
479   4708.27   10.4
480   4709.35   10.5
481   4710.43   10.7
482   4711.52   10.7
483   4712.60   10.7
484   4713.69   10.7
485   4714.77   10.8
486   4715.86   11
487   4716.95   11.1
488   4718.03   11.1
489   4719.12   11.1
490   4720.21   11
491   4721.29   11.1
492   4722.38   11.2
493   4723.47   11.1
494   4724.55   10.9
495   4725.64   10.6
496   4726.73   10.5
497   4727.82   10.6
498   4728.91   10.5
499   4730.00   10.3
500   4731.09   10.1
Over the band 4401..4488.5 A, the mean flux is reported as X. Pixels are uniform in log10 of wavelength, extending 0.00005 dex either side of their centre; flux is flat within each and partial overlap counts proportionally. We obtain 9.21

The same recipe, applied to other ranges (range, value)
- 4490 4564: 10.2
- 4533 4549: 10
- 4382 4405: 8.05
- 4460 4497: 9.67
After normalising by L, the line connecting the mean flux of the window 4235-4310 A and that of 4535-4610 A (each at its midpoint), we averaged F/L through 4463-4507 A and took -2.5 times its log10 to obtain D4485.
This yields -0.07 mag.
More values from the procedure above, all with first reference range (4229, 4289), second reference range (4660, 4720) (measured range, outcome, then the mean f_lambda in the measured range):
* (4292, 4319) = 0.176 mag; 6.33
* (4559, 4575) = -0.135 mag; 10.7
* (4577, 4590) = -0.102 mag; 10.5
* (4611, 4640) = -0.130 mag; 11.1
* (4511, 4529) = -0.110 mag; 10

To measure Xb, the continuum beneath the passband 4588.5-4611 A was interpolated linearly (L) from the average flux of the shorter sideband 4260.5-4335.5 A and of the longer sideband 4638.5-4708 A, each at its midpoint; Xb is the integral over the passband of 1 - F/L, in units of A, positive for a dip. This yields -1.7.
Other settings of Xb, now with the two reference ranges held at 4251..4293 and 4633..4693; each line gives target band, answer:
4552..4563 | -1.5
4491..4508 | -2.5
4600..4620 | -1.9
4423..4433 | -0.8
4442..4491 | -4.4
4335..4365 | -1.6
